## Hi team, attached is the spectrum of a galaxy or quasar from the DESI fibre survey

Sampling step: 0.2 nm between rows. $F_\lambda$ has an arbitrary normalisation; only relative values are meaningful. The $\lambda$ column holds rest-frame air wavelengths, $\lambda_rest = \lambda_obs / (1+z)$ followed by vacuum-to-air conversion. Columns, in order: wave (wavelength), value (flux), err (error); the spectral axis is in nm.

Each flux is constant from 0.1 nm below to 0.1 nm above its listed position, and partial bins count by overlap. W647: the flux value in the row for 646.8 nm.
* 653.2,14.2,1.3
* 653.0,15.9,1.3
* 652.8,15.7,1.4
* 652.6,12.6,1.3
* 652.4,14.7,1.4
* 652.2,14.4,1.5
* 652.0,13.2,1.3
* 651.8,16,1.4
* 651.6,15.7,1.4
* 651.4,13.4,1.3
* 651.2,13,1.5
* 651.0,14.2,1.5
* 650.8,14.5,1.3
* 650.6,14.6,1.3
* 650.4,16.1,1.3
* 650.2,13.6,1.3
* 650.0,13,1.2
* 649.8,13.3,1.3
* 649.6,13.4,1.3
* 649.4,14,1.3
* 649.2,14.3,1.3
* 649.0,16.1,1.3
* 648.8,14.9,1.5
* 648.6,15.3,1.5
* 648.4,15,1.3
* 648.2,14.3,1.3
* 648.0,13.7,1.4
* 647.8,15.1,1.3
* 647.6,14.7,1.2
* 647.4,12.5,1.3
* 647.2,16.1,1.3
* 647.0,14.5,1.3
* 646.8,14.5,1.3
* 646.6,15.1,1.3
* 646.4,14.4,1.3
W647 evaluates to 14.5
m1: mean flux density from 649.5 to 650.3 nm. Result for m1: 13.3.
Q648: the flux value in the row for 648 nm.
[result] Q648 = 13.7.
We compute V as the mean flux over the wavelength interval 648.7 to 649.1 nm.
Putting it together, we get 15.5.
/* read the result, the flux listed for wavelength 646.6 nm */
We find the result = 15.1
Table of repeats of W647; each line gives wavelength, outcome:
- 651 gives 14.2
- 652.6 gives 12.6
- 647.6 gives 14.7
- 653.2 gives 14.2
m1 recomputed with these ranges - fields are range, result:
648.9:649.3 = 15.2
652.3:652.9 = 14.3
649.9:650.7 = 14.3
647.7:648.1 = 14.4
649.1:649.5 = 14.2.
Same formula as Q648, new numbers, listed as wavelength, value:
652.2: 14.4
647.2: 16.1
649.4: 14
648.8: 14.9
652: 13.2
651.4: 13.4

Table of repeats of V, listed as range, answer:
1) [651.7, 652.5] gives 14.6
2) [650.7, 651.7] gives 14.2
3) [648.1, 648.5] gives 14.7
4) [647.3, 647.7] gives 13.6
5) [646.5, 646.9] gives 14.8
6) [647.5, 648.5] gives 14.6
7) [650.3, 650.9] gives 15.1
